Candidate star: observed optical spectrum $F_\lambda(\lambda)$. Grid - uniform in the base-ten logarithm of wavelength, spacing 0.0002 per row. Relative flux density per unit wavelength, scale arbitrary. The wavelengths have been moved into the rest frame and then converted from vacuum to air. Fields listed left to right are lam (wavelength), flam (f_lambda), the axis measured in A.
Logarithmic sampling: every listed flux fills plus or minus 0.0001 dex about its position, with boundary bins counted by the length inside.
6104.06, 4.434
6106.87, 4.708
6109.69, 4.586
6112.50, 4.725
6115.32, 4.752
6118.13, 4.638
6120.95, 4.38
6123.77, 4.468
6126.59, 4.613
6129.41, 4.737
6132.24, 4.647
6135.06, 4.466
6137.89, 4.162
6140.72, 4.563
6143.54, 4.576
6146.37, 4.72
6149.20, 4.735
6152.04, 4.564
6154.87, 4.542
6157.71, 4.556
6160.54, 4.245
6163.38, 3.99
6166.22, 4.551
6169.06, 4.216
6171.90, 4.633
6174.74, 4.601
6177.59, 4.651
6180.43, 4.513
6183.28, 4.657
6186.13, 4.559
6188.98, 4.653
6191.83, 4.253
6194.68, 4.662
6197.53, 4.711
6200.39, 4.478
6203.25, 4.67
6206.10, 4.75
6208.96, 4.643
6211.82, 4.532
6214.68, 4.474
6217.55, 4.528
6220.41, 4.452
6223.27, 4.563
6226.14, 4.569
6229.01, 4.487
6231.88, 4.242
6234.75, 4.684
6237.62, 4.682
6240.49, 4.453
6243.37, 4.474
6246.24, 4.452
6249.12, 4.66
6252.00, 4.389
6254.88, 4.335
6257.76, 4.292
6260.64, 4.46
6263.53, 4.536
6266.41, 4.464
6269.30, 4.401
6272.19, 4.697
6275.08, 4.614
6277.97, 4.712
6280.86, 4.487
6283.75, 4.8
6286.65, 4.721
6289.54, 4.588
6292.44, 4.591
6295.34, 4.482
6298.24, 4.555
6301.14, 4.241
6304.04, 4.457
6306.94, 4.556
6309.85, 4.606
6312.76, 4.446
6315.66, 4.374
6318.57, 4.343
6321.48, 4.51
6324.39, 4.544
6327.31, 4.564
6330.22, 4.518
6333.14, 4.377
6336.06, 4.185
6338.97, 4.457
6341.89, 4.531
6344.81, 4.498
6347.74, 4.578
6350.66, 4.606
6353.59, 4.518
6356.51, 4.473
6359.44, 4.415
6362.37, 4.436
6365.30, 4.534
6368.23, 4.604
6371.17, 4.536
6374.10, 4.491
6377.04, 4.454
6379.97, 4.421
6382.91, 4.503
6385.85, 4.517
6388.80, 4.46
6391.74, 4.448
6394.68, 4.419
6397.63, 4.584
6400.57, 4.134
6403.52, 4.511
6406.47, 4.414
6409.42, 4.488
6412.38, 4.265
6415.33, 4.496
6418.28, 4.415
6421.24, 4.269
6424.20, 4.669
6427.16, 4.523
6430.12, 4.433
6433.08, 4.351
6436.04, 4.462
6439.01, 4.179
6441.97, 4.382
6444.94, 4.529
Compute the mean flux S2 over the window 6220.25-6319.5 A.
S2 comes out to 4.51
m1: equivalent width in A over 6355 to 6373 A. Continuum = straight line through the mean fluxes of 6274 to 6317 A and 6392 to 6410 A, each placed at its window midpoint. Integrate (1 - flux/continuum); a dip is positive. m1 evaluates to -0.1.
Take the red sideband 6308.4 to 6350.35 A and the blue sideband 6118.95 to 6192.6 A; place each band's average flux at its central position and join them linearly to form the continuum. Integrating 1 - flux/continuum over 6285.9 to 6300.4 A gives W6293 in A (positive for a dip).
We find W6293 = -0.27 A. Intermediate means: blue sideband 4.51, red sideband 4.47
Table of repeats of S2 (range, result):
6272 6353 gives 4.52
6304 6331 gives 4.49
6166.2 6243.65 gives 4.55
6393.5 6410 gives 4.42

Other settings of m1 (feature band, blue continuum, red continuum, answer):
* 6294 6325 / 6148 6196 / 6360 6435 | 0.1 A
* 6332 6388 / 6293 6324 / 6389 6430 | -0.4 A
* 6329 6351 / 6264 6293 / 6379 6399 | 0.4 A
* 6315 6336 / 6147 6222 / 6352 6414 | 0.2 A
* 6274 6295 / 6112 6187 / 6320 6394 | -0.6 A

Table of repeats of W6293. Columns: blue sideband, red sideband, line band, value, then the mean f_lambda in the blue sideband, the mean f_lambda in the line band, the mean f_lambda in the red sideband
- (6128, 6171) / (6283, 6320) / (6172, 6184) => -0.3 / 4.49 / 4.61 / 4.51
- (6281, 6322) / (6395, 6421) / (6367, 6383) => -0.2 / 4.52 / 4.5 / 4.41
